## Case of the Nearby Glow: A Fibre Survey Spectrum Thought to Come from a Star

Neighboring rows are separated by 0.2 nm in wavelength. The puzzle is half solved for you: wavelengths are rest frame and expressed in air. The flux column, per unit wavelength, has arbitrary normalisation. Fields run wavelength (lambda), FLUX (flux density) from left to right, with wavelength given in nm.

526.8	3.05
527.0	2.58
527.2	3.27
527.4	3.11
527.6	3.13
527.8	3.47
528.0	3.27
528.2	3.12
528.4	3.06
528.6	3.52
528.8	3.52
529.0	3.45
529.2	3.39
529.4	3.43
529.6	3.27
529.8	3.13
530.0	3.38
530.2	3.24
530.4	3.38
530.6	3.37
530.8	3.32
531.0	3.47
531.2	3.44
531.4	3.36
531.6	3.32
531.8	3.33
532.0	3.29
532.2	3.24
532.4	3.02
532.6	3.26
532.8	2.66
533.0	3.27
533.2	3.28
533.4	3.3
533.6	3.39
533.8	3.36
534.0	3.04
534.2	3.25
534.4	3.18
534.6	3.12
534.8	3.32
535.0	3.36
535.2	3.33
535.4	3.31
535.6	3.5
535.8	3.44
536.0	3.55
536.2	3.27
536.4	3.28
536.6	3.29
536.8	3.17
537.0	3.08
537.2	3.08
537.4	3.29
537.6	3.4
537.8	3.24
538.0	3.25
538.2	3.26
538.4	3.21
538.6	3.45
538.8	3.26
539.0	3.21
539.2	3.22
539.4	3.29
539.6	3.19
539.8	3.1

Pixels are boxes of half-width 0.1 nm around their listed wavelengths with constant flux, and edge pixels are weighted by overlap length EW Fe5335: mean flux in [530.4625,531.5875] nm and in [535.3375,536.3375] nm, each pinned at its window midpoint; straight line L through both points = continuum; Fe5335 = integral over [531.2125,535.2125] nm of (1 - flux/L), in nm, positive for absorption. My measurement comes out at 0.19 nm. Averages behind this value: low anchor 3.39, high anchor 3.41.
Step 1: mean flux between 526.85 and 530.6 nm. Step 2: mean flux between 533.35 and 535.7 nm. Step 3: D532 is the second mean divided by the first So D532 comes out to 1.01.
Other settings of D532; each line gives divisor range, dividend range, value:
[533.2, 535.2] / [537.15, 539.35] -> 1.00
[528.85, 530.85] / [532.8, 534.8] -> 0.96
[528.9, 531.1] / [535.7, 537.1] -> 0.98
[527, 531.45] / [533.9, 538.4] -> 0.99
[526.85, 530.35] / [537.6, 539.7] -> 1.00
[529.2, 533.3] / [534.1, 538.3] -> 1.00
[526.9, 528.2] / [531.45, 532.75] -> 1.03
